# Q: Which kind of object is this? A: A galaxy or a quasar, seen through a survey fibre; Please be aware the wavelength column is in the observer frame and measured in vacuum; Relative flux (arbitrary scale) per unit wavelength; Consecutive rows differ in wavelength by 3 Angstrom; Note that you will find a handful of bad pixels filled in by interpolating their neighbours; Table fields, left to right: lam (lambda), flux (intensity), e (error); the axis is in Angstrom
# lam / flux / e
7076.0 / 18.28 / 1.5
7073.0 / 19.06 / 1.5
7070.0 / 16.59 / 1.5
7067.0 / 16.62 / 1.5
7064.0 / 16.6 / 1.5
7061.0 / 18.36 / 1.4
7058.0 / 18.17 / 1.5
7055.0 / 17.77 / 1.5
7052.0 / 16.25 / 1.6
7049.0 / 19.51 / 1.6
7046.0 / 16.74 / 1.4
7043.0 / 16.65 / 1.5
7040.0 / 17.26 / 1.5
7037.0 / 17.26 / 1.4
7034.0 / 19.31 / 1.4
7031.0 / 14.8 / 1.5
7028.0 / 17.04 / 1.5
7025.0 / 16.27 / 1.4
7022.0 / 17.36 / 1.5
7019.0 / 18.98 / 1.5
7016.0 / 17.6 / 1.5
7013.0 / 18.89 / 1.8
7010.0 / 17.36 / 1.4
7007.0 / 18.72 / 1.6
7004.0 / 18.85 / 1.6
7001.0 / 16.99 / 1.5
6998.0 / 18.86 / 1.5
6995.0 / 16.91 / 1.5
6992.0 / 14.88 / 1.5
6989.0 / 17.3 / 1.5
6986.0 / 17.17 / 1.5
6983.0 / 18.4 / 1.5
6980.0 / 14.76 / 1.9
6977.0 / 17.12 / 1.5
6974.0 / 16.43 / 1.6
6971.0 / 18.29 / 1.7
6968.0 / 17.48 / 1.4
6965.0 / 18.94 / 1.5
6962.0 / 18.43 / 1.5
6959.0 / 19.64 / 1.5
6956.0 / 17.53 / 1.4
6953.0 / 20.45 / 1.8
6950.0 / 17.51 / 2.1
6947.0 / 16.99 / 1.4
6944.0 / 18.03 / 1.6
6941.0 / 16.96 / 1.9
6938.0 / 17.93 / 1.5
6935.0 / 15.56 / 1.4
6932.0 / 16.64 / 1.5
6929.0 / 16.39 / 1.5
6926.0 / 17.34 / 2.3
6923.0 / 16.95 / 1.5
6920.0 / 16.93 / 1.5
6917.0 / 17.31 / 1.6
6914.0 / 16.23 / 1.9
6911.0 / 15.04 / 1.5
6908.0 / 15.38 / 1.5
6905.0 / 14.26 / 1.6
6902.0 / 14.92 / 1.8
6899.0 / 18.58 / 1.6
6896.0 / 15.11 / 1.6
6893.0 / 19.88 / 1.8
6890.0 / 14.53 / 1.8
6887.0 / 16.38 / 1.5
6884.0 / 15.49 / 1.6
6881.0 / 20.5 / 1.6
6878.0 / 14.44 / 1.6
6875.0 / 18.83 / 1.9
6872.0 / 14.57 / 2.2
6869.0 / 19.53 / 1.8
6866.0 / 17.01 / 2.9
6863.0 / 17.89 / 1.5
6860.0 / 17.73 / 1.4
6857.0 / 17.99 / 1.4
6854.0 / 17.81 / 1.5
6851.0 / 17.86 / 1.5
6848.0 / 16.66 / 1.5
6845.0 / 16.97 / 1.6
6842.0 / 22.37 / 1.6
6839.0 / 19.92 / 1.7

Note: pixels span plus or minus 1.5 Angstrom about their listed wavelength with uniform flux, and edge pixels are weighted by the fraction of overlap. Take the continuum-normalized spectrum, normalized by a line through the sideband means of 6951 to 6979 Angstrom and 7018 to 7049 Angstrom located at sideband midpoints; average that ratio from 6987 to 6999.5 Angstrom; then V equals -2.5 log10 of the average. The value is 0.05 mag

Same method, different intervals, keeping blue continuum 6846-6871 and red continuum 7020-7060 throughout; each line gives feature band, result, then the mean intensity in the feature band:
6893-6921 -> 0.093 mag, 16.2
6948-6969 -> -0.064 mag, 18.6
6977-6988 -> 0.037 mag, 16.8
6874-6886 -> 0.029 mag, 17.2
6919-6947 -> 0.036 mag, 17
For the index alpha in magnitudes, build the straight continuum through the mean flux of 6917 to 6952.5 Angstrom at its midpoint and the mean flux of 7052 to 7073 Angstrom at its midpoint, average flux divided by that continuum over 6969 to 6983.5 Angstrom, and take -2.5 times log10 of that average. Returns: 0.02 mag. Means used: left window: 17.1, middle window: 16.9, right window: 17.4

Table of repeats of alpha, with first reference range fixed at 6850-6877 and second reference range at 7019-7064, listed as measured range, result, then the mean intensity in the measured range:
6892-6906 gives 0.07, 16.5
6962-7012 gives 0.00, 17.4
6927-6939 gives 0.06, 16.6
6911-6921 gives 0.06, 16.6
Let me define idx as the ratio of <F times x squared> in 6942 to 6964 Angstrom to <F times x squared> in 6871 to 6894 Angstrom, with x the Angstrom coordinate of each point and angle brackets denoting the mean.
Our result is 1.1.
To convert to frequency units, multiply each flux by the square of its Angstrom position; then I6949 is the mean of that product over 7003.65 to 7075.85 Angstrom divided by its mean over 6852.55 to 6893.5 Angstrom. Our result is 1.1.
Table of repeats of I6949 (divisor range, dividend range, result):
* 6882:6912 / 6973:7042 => 1.11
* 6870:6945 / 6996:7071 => 1.10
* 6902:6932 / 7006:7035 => 1.12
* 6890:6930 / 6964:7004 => 1.07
